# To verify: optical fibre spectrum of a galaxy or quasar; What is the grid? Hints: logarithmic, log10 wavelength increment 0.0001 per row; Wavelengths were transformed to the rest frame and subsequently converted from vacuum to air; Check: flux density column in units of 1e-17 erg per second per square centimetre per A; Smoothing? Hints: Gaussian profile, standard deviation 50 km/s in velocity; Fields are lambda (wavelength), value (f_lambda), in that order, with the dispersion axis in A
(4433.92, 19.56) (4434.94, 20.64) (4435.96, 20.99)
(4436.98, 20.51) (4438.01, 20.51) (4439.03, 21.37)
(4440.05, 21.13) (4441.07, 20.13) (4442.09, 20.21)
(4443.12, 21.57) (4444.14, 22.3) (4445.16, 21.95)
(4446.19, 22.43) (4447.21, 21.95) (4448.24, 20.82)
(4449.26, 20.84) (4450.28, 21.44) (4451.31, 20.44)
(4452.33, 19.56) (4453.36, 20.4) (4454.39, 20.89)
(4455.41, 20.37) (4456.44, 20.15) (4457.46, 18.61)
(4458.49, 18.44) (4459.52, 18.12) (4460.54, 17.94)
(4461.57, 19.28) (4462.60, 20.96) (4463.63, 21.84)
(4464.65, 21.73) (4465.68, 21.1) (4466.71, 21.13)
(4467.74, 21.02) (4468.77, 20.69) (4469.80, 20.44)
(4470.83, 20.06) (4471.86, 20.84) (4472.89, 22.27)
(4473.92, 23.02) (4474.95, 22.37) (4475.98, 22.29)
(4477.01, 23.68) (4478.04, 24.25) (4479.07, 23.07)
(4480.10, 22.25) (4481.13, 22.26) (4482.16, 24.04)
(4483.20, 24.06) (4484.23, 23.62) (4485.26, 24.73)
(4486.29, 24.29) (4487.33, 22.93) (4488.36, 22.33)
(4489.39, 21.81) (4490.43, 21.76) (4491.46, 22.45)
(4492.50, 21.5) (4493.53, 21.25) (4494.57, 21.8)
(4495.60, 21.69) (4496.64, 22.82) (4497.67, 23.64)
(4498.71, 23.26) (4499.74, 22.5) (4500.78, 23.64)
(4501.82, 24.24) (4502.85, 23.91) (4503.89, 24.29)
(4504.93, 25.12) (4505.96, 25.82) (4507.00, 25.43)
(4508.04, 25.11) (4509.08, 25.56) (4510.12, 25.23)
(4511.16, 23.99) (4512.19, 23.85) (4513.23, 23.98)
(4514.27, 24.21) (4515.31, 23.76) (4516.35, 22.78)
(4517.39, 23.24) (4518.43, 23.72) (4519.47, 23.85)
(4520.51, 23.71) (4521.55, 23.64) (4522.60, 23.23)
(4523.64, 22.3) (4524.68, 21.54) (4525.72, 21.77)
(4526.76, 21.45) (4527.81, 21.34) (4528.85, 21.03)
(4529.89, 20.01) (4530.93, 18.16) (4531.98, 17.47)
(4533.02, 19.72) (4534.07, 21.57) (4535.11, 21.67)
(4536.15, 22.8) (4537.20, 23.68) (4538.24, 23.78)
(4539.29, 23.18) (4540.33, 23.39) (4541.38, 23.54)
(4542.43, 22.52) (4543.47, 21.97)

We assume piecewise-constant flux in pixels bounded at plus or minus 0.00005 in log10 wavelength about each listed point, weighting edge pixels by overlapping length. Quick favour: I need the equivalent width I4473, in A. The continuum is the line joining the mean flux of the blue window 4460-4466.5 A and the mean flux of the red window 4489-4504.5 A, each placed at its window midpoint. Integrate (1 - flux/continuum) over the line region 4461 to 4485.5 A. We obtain -1.1 A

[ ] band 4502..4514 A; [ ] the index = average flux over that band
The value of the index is 24.7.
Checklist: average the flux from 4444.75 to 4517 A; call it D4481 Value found 22.3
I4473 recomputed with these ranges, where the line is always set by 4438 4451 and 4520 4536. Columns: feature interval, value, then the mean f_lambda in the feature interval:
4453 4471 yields 0.95 A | 20.2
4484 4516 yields -3.42 A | 23.6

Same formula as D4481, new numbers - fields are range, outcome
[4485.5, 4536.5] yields 22.8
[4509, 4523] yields 23.9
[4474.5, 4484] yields 23.2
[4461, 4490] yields 22.2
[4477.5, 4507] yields 23.2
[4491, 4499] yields 22.3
